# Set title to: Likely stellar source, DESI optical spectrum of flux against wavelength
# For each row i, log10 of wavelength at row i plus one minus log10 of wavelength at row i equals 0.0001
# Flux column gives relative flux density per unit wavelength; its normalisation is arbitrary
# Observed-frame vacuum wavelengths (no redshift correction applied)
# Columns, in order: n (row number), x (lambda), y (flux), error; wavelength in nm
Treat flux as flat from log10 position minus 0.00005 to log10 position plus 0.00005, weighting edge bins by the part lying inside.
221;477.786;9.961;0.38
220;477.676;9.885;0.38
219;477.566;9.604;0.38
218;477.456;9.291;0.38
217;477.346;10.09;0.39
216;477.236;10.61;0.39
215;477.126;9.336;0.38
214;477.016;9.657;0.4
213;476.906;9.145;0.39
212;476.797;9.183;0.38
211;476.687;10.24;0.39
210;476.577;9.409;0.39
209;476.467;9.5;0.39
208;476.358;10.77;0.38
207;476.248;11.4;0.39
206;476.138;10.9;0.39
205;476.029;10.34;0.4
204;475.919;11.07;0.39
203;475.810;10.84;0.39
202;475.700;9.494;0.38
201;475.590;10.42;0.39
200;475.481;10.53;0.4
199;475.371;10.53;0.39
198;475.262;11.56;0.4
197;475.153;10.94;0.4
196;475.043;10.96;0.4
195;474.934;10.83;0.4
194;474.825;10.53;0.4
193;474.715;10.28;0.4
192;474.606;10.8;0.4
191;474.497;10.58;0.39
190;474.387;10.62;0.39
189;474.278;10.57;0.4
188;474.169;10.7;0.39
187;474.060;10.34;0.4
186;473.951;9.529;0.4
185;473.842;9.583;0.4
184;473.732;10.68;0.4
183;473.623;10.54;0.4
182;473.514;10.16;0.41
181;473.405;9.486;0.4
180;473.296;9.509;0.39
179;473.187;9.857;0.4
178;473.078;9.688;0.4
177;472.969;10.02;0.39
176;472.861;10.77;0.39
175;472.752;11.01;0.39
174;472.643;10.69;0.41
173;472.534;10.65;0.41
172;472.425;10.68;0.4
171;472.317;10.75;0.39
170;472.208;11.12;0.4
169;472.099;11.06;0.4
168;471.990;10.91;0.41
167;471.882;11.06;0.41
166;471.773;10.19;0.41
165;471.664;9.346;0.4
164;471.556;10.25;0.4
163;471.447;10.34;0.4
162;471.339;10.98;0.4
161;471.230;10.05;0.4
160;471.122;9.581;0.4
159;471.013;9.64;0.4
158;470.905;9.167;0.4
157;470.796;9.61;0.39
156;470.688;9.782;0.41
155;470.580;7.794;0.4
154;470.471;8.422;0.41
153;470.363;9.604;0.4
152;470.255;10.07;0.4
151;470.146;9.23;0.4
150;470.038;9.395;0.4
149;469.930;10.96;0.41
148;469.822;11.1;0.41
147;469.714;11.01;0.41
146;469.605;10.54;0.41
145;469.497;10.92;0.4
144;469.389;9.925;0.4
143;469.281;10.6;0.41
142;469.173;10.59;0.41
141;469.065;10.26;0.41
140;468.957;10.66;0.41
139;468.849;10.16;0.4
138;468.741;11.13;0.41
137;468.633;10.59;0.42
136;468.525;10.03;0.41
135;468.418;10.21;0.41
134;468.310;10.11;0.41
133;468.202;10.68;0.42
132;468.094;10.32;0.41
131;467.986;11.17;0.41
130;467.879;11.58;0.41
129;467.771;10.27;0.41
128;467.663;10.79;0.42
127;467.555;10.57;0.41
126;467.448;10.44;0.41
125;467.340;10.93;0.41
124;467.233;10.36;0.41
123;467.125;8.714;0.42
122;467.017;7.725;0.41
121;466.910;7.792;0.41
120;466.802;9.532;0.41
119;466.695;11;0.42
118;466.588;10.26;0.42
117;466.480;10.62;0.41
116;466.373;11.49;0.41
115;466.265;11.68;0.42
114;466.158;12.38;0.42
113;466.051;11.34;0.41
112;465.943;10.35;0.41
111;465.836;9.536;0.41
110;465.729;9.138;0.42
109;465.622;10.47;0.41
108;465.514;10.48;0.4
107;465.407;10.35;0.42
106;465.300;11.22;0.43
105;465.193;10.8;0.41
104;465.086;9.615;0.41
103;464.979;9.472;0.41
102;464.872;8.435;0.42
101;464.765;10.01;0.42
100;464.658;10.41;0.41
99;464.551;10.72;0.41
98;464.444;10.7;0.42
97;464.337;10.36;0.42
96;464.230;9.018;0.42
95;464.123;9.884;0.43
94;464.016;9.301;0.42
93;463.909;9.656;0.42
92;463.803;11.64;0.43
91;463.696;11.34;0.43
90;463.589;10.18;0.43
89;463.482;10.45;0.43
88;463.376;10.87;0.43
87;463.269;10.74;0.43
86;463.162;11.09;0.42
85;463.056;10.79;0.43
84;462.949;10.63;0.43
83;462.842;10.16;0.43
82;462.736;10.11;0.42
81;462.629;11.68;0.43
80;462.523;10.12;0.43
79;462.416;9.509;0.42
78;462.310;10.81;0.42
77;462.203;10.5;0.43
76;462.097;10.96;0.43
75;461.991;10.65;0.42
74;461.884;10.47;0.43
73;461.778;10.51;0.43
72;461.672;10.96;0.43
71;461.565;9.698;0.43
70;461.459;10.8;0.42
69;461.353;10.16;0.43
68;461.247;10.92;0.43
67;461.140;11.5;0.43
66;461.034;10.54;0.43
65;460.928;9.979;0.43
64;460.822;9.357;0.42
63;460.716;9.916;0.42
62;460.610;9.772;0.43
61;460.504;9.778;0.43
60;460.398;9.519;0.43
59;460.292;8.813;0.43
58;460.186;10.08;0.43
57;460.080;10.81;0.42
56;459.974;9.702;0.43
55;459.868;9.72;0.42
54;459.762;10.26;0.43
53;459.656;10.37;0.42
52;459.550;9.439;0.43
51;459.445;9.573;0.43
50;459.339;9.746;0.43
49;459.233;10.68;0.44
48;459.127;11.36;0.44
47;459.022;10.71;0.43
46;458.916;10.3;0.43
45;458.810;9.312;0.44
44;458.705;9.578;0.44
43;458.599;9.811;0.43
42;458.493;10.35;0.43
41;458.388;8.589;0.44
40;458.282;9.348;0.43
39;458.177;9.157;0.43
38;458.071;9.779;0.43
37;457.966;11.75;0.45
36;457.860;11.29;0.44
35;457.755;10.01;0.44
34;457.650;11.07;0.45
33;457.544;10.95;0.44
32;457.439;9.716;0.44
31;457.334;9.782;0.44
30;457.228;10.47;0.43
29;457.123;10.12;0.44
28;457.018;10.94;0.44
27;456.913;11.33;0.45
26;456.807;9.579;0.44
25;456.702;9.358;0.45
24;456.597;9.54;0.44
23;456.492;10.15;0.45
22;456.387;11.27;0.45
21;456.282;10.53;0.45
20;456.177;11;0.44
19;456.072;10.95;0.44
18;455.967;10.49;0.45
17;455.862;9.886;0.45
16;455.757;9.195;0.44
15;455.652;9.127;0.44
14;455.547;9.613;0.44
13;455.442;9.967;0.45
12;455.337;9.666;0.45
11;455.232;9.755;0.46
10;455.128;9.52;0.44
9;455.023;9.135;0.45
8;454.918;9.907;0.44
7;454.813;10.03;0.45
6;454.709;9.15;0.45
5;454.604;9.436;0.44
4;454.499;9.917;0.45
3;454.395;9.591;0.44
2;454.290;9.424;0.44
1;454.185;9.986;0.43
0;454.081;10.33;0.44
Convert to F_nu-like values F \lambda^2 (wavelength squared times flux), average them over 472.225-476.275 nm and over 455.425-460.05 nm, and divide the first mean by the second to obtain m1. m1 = 1.11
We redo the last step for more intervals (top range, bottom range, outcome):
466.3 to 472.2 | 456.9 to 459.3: 1.04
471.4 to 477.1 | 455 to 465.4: 1.08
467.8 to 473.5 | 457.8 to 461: 1.08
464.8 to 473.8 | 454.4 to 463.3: 1.05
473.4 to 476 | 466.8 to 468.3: 1.07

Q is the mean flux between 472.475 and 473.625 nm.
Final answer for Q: 10.2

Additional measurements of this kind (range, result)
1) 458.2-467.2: 10.2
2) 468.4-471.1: 10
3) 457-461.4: 10.1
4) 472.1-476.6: 10.5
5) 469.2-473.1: 10.2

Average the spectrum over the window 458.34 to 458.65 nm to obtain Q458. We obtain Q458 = 9.6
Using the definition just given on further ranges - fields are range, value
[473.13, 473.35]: 9.68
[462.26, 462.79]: 10.5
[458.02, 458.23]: 9.46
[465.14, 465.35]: 11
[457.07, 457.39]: 10.1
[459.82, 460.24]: 10.1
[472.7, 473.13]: 10.4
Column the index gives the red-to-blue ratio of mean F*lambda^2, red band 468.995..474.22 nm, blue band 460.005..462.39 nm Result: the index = 1.0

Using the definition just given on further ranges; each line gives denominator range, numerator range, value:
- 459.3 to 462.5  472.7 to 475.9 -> 1.08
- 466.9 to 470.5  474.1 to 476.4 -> 1.07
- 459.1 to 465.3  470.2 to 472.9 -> 1.03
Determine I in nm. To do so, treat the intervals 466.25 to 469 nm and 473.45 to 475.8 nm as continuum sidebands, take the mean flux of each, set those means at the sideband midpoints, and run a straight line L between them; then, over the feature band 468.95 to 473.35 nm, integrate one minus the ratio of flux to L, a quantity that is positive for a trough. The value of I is 0.09 nm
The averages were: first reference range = 10.3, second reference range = 10.5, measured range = 10.2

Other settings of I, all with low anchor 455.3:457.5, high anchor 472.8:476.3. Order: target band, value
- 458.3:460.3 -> 0.04 nm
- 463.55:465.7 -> 0.02 nm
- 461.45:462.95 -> -0.04 nm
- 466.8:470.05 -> 0.01 nm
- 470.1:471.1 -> 0.11 nm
